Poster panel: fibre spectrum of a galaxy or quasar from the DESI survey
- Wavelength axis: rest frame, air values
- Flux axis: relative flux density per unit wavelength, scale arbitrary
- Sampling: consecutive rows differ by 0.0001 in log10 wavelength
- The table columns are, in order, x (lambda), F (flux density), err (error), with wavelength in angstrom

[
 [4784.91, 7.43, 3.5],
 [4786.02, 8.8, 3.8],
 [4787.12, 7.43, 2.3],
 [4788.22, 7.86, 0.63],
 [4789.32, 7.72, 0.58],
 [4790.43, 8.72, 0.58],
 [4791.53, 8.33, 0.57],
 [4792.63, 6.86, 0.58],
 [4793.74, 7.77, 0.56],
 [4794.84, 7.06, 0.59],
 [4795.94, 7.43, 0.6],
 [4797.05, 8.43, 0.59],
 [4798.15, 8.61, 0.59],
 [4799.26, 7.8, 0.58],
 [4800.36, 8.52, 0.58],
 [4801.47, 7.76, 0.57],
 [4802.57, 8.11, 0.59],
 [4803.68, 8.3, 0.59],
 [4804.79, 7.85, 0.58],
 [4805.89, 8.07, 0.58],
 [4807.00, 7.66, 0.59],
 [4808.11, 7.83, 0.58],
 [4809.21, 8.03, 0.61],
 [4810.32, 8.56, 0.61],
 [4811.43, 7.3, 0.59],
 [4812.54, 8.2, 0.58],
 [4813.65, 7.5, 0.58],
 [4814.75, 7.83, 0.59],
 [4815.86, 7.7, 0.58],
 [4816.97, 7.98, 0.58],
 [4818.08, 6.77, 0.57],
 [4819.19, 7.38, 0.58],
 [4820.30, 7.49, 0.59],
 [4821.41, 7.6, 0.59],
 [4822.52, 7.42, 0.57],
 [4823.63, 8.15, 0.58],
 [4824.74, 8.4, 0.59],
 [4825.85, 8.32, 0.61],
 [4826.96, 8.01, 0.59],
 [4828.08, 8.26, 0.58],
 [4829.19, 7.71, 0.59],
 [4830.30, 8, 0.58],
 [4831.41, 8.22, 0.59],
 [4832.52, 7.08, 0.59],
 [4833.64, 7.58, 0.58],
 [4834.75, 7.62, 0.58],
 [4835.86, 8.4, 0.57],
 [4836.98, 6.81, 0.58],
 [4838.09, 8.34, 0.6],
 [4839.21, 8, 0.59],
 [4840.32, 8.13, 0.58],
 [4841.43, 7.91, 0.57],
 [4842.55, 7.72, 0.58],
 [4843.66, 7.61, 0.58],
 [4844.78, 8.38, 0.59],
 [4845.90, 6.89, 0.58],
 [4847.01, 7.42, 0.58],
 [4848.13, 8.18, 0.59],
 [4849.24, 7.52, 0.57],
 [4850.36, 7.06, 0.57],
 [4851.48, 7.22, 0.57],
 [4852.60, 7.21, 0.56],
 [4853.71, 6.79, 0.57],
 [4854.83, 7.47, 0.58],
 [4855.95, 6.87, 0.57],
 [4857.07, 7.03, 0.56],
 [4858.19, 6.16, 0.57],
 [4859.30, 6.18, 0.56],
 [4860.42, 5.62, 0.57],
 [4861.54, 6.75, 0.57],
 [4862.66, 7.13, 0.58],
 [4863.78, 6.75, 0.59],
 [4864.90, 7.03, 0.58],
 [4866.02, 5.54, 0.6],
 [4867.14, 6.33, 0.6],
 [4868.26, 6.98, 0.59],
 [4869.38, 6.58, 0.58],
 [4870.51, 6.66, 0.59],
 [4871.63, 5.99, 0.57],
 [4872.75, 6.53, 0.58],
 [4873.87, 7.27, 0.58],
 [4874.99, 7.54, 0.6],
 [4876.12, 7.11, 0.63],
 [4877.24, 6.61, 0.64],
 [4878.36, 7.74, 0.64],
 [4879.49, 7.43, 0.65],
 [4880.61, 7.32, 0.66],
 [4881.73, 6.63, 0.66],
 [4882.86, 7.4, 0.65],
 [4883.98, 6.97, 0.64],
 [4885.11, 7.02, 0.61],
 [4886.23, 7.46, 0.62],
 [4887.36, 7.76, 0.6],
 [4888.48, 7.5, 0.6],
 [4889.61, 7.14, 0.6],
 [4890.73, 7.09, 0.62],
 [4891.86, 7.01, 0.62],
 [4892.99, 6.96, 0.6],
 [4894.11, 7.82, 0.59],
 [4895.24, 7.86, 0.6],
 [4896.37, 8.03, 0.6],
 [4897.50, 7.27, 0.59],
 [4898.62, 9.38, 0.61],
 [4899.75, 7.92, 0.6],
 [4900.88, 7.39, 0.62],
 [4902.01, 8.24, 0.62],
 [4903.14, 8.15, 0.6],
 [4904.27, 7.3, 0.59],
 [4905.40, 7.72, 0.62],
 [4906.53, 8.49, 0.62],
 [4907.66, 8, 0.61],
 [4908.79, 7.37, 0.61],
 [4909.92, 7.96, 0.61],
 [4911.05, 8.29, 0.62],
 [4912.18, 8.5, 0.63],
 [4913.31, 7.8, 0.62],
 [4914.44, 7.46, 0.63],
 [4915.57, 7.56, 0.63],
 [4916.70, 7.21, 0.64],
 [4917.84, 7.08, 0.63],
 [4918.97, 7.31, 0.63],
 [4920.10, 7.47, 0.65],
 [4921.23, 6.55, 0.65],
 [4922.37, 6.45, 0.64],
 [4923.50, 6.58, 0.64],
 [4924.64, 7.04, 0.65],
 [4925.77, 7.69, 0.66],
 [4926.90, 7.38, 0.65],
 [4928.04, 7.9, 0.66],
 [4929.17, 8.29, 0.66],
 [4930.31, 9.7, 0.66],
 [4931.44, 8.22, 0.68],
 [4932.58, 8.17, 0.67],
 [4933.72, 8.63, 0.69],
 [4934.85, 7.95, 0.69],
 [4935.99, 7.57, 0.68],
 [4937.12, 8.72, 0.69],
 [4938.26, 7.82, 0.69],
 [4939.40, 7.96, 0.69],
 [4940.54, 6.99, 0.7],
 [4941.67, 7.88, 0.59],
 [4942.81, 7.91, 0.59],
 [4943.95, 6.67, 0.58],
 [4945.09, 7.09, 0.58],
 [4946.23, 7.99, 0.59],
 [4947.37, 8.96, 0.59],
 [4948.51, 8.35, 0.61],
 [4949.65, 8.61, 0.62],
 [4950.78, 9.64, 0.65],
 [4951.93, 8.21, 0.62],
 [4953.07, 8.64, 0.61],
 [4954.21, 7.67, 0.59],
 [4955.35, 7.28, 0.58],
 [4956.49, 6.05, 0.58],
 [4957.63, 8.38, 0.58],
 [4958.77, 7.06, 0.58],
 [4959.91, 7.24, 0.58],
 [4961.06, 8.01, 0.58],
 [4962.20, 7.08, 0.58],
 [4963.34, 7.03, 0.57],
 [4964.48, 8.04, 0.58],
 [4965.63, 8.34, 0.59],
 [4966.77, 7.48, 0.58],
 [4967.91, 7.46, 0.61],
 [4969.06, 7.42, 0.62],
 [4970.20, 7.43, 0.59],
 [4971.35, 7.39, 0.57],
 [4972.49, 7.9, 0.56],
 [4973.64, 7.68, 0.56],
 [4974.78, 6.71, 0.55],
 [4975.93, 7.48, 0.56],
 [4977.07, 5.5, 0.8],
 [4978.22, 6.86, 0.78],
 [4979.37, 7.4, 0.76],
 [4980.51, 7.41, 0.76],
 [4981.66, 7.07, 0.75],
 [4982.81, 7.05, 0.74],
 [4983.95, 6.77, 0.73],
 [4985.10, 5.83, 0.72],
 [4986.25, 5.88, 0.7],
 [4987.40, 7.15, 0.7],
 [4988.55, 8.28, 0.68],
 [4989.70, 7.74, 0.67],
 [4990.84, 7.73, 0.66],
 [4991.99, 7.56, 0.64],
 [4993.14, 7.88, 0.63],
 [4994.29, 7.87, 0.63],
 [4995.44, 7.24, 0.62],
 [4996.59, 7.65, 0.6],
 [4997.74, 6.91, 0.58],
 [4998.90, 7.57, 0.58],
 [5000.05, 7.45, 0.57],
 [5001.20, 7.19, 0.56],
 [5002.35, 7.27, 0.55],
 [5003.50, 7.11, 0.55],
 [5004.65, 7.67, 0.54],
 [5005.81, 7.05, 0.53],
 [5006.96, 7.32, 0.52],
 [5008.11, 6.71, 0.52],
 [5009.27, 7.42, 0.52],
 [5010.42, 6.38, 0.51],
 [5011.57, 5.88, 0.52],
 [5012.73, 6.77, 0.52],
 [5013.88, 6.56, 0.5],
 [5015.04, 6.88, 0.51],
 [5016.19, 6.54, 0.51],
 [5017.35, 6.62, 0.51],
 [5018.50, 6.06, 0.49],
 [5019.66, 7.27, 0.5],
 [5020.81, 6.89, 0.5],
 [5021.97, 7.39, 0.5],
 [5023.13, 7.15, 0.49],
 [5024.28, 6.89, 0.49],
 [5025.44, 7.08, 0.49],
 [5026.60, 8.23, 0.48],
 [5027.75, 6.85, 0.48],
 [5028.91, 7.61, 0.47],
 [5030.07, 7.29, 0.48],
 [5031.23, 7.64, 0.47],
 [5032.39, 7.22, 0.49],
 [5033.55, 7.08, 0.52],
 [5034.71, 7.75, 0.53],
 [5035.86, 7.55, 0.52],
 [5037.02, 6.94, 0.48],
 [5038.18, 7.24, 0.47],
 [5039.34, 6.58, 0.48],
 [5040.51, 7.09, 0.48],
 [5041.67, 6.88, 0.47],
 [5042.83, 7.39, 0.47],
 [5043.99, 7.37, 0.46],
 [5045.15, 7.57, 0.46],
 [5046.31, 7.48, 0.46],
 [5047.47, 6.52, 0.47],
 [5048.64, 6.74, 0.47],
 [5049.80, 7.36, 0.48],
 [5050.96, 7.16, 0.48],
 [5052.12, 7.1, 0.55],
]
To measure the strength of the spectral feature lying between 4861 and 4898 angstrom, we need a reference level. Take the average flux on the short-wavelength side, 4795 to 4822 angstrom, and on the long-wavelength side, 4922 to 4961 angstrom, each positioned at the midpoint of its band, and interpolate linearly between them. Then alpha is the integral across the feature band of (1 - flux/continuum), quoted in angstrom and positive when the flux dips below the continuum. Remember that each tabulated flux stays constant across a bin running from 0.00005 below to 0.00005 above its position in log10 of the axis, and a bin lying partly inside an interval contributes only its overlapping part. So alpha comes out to 3.7 angstrom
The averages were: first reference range 7.85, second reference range 7.85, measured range 7.07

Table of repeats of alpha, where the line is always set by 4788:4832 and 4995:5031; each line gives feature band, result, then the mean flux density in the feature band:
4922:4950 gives -1.9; 7.86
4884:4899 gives 0.1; 7.52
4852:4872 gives 2.8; 6.62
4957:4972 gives -0.6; 7.56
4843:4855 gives 0.5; 7.43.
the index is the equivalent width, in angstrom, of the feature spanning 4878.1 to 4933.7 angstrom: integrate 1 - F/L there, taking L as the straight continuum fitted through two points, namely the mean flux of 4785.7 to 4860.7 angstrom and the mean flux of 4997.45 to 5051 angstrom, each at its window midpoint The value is -1.3 angstrom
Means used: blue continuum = 7.69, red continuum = 7.1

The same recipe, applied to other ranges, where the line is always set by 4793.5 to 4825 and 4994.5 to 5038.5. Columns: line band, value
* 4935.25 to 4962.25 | -1.8 angstrom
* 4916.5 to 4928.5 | 0.5 angstrom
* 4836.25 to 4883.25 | 3.5 angstrom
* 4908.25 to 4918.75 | -0.3 angstrom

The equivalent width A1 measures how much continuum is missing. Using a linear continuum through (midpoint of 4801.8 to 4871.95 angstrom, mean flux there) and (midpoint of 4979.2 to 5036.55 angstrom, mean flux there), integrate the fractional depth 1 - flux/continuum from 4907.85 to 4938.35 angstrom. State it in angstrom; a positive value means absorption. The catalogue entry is -1.8 angstrom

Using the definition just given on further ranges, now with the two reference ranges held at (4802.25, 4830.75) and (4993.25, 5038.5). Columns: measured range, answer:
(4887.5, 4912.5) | -0.75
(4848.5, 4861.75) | 1.50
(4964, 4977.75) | -0.17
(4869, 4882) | 1.16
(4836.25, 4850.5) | 0.08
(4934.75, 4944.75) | -0.38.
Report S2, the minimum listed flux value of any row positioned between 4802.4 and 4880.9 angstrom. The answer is 5.54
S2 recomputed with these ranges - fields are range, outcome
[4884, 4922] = 6.55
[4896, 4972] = 6.05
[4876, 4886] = 6.61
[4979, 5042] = 5.83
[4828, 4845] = 6.81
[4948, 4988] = 5.5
